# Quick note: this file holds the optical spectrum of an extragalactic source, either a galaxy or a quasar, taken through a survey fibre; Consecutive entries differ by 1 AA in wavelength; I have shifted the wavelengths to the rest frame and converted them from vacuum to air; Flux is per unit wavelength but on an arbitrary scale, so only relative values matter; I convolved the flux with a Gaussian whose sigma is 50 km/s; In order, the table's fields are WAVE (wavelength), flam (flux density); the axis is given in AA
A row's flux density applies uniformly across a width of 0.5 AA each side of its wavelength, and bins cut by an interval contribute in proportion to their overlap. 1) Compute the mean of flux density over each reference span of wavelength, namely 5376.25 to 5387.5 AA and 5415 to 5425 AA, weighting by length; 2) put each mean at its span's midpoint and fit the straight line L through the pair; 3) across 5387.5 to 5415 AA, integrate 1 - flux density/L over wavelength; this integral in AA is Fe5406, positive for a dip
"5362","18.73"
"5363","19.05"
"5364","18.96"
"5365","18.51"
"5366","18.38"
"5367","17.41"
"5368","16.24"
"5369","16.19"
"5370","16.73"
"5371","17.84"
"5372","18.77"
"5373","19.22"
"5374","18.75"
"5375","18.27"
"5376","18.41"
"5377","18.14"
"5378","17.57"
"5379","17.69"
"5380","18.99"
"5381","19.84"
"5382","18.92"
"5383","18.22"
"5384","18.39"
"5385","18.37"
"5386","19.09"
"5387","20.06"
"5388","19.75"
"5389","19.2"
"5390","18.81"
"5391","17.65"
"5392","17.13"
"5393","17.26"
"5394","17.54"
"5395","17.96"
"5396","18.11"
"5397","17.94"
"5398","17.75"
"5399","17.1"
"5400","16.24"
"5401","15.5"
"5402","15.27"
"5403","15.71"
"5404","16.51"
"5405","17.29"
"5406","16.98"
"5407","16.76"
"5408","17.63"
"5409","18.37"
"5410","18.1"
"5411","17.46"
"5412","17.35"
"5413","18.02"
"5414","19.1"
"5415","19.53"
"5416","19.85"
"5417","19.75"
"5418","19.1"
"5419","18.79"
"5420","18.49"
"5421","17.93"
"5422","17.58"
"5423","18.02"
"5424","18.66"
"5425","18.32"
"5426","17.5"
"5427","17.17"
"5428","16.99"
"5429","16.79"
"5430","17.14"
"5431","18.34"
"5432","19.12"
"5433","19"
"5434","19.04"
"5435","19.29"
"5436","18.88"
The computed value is 1.7 AA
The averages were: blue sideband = 18.7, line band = 17.5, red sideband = 18.7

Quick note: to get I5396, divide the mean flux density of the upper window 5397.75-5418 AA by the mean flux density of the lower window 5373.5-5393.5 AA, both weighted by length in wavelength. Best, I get 0.95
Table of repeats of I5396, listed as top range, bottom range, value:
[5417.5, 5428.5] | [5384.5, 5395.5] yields 0.98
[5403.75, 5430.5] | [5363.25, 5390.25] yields 0.98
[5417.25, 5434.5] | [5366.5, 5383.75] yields 1.00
